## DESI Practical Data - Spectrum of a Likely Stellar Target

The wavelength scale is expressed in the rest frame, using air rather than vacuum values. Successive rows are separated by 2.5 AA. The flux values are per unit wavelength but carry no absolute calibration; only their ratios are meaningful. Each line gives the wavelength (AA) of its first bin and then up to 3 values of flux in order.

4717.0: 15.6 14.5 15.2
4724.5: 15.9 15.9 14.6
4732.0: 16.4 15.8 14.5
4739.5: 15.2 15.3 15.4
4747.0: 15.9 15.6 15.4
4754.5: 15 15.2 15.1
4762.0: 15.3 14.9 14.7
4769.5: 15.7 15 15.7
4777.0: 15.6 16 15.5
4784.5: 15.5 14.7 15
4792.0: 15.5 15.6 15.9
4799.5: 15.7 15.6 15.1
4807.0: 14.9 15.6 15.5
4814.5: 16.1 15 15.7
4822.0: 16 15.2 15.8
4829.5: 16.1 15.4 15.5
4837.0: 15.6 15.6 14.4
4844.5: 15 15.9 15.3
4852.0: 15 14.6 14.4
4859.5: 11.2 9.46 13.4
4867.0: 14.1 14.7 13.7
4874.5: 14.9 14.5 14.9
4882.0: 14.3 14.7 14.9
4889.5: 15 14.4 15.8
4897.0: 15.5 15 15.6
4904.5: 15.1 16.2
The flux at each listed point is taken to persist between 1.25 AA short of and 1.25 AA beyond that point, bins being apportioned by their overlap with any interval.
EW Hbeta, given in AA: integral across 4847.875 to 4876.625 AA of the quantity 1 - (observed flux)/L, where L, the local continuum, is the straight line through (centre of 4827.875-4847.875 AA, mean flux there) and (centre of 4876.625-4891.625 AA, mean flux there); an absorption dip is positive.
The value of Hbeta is 2.5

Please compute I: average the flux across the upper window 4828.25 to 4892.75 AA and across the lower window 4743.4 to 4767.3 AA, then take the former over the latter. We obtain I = 0.95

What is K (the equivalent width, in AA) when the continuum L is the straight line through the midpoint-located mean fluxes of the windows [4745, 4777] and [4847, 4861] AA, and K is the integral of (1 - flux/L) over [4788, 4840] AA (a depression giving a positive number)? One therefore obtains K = -3.11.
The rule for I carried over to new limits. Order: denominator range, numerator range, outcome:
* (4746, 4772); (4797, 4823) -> 1.02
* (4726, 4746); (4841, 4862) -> 0.92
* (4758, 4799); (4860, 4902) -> 0.93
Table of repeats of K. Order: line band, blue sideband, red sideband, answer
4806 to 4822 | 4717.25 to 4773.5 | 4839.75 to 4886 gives -1.0 AA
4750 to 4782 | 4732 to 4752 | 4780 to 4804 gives 0.3 AA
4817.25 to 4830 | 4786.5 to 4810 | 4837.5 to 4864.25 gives -0.8 AA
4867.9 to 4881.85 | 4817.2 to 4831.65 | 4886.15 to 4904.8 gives 0.7 AA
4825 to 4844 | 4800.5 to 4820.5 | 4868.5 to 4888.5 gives -0.4 AA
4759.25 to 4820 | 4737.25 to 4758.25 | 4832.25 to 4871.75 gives -2.0 AA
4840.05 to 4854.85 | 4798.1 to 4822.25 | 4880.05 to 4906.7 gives 0.2 AA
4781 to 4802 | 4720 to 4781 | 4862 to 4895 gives -0.5 AA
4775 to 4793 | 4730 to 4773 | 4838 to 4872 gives -0.6 AA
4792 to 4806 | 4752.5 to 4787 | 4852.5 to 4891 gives -0.6 AA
